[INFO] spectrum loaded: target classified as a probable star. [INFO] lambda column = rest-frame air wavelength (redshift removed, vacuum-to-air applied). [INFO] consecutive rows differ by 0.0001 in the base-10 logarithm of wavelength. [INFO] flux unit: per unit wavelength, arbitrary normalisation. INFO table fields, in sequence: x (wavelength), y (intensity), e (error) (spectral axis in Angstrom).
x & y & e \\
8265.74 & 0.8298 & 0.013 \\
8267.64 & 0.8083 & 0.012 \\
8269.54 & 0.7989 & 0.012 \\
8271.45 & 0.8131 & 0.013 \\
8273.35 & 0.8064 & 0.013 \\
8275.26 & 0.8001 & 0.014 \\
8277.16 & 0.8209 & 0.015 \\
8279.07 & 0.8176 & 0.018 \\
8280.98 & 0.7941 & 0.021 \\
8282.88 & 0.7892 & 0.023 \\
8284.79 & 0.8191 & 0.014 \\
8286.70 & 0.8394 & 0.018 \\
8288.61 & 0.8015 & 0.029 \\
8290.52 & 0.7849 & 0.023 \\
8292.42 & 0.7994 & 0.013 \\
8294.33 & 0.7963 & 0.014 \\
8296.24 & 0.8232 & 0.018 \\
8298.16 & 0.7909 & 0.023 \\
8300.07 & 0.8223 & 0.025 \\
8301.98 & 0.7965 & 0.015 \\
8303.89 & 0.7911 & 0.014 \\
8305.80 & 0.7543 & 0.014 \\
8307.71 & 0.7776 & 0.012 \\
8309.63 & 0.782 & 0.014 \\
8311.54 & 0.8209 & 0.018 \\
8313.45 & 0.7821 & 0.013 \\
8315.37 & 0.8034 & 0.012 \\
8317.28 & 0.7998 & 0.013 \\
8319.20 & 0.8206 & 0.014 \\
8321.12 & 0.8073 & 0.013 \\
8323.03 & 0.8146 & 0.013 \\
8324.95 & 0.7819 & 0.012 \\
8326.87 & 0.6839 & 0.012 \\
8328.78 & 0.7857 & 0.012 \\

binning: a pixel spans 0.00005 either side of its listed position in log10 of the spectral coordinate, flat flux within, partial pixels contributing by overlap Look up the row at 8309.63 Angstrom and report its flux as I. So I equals 0.782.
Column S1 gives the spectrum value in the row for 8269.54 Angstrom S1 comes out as 0.7989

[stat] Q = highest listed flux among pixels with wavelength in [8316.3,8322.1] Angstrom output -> 0.8206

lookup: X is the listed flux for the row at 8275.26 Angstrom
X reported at 0.8001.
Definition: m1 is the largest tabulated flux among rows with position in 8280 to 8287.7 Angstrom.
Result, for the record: 0.8394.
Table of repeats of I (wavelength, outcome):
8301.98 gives 0.7965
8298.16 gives 0.7909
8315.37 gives 0.8034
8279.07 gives 0.8176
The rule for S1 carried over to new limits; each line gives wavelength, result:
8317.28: 0.7998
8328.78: 0.7857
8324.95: 0.7819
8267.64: 0.8083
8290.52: 0.7849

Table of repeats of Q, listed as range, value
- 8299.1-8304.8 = 0.8223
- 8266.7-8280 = 0.8209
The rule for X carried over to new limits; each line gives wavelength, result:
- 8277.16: 0.8209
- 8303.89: 0.7911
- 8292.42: 0.7994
